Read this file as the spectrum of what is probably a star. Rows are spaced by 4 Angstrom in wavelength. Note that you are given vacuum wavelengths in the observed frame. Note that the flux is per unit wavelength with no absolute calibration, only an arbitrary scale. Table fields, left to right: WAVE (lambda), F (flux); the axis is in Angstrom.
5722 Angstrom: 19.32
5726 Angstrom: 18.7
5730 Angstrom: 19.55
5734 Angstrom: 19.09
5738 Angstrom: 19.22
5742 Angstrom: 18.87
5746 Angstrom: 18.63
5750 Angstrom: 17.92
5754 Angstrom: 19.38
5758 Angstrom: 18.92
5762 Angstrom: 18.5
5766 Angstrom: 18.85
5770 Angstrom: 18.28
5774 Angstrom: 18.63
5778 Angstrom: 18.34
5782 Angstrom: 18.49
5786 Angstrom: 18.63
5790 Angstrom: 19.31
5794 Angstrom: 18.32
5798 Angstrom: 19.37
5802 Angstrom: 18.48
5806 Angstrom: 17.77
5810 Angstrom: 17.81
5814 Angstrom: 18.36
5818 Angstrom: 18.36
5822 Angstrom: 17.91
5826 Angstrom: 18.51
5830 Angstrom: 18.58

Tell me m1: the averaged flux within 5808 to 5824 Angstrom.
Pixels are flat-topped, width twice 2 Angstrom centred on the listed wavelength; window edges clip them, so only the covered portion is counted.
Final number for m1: 18.1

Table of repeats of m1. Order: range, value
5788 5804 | 18.9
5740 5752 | 18.5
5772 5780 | 18.5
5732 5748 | 19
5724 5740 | 19.1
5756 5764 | 18.7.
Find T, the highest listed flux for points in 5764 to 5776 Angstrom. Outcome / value 18.85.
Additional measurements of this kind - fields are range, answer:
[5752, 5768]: 19.38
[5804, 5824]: 18.36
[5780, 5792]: 19.31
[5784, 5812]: 19.37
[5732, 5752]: 19.22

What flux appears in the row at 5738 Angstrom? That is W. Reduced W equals 19.22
